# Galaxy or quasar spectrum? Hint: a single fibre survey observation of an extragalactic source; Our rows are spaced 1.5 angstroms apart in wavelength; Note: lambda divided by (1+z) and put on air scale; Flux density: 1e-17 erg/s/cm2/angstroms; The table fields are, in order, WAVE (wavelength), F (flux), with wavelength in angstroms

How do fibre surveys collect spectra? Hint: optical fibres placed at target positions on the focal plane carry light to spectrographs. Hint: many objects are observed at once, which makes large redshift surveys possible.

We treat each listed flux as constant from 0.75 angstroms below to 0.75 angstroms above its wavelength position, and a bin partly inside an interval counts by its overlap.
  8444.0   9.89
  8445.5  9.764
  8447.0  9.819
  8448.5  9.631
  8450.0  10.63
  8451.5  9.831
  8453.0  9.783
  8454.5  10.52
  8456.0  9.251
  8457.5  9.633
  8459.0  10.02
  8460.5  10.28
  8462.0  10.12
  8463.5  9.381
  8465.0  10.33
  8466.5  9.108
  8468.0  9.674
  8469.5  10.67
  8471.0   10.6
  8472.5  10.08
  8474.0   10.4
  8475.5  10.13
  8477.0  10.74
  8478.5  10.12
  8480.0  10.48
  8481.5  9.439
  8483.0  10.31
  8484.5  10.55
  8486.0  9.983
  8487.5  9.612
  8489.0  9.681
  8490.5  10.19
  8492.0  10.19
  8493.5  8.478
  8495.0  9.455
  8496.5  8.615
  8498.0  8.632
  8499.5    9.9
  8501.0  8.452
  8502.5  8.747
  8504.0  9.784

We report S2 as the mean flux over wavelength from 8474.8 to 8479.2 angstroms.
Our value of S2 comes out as 10.3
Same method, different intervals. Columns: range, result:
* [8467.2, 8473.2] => 10.2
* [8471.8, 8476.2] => 10.2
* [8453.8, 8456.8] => 9.87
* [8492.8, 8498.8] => 8.81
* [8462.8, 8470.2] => 9.83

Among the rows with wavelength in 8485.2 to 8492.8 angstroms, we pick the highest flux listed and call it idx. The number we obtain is 10.19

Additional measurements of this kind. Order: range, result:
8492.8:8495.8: 9.455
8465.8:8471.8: 10.67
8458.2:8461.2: 10.28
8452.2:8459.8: 10.52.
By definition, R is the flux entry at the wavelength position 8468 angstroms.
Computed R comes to 9.674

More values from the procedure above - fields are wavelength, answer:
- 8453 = 9.783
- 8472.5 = 10.08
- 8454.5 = 10.52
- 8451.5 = 9.831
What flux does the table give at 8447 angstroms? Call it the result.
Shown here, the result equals 9.819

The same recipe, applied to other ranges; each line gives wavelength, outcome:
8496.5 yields 8.615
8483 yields 10.31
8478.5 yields 10.12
